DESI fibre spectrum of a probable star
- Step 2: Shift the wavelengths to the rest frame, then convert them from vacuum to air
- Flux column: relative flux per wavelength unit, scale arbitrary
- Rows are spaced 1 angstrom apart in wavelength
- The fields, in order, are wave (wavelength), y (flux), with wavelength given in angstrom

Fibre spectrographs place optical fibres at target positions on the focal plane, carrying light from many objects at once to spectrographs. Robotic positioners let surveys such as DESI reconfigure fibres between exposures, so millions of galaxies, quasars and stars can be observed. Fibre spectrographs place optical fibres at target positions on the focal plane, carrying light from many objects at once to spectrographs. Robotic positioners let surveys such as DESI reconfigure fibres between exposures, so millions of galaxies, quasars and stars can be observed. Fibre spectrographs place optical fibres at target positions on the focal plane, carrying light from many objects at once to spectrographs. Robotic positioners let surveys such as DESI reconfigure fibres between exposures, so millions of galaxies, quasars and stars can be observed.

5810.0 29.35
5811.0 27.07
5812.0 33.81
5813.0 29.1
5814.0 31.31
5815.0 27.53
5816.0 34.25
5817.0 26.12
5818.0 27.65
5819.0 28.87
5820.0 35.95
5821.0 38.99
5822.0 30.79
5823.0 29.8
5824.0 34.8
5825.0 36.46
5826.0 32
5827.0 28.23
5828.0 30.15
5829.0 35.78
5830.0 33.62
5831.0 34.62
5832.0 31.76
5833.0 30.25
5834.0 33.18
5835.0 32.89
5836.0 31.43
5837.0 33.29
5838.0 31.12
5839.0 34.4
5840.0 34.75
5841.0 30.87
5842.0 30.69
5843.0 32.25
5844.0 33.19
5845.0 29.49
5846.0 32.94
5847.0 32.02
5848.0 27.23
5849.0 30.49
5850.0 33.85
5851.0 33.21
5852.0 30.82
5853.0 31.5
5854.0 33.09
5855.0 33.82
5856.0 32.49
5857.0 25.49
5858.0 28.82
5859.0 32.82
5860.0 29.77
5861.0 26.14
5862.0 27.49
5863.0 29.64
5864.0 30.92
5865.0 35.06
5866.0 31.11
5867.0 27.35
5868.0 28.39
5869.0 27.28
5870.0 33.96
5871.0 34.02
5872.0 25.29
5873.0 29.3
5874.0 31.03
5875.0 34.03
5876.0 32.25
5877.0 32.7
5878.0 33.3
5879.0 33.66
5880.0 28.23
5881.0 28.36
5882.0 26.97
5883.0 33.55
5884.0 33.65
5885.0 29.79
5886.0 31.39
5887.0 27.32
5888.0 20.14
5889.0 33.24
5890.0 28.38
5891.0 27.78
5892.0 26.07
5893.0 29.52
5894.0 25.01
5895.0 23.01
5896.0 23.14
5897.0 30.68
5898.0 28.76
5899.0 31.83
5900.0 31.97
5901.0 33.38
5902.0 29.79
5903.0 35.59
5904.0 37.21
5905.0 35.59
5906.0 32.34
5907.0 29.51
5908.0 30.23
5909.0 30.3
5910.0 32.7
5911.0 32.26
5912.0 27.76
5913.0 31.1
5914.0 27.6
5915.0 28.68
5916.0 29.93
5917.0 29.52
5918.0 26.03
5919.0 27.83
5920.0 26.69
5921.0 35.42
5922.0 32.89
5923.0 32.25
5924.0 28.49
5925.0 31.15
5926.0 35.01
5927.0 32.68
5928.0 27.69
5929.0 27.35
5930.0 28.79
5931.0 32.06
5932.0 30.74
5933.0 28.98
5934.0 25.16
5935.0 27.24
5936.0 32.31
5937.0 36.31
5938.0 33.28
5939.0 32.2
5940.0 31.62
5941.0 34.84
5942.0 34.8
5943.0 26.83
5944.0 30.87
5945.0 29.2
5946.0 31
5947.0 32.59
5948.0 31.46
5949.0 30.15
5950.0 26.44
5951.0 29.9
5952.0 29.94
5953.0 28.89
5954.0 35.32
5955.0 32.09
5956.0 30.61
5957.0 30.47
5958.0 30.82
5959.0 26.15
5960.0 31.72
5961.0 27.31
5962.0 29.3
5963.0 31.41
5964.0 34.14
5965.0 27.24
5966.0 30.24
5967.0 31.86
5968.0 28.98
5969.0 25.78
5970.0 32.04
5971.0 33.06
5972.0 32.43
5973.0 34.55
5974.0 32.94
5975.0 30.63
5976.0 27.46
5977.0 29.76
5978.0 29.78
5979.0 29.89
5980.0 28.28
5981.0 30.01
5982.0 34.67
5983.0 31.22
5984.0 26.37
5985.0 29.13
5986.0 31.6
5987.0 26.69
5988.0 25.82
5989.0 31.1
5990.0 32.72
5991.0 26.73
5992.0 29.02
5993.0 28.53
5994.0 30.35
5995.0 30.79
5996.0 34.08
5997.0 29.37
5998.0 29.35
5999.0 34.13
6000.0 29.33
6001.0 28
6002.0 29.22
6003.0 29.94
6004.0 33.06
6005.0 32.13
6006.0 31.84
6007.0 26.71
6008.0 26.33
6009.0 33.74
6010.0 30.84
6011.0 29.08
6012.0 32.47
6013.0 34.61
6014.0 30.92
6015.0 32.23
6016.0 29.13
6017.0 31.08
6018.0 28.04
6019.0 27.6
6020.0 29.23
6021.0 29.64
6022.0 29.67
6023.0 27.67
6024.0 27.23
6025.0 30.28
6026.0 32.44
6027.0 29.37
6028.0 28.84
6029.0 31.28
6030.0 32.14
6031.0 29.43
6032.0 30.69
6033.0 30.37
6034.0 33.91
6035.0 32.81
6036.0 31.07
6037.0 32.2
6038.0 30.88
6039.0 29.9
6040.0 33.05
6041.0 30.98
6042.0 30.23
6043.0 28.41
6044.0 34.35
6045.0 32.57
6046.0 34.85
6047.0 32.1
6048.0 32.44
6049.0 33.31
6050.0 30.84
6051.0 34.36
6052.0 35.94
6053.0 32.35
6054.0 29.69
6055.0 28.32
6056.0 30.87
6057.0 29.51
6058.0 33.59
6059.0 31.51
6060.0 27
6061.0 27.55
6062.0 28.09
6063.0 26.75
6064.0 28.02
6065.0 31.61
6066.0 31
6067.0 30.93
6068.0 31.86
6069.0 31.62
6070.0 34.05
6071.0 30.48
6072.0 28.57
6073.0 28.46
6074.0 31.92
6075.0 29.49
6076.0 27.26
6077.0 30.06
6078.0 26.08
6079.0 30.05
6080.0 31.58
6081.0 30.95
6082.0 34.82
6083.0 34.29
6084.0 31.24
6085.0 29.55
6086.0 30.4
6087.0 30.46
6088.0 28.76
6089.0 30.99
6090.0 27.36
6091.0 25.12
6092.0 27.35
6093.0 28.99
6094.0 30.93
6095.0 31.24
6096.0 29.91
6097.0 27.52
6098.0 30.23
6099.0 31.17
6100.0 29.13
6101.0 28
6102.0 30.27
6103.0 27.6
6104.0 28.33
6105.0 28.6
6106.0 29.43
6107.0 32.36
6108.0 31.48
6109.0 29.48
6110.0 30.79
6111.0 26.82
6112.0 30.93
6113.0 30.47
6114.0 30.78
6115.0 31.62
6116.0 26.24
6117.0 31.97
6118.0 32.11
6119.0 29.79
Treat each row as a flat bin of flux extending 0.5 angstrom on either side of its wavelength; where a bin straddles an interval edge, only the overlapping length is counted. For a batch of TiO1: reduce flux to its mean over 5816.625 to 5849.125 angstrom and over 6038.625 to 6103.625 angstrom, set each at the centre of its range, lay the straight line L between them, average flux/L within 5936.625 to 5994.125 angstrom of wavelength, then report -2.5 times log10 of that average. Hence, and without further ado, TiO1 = 0.02 mag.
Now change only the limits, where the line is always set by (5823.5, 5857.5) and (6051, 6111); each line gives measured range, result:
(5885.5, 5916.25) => 0.07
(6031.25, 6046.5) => -0.05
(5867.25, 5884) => 0.04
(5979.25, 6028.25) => 0.02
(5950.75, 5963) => 0.03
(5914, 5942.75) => 0.03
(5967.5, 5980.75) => 0.02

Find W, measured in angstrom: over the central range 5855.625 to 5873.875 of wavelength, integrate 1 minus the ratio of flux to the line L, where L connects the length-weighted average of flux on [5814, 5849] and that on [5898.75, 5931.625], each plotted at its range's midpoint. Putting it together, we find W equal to 1.0 angstrom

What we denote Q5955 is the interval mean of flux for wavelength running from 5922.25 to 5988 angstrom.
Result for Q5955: 30.5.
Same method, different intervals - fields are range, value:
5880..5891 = 29.2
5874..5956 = 30.4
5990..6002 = 30.1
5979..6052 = 30.6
